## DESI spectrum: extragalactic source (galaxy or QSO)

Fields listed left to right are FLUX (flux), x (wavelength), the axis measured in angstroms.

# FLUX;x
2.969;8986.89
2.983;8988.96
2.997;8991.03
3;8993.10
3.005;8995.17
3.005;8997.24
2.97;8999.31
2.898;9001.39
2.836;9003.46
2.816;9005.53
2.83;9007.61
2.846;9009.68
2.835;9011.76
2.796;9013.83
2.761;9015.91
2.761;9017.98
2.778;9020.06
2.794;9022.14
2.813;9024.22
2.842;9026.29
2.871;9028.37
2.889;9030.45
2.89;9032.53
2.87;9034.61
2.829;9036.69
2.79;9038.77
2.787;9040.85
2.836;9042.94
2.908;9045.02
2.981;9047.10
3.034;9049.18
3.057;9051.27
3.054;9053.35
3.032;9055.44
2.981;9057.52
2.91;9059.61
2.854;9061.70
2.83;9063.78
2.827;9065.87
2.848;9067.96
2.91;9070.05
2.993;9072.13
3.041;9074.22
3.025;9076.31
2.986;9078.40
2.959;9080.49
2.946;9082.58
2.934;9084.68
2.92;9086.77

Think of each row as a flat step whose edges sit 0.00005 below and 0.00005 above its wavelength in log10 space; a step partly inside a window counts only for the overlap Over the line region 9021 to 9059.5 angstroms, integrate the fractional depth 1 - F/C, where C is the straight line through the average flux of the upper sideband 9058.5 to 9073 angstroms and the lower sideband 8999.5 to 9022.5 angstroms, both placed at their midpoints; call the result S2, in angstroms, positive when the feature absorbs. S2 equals -0.7 angstroms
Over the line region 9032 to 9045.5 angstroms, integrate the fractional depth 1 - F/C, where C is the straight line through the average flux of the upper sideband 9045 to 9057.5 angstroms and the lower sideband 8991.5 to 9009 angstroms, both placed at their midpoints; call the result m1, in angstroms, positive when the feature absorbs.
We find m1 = 0.7 angstroms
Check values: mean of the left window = 2.92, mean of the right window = 3.02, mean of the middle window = 2.84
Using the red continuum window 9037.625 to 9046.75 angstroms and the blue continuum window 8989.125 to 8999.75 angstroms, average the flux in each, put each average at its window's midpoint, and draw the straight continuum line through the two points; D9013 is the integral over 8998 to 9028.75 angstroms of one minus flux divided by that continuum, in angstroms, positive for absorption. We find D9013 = 1.1 angstroms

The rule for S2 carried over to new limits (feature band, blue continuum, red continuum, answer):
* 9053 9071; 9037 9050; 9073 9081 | 0.2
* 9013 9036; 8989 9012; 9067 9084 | 0.8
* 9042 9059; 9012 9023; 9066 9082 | -0.6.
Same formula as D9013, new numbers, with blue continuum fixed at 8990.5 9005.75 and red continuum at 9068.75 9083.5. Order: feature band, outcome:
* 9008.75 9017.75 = 0.5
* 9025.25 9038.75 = 0.5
